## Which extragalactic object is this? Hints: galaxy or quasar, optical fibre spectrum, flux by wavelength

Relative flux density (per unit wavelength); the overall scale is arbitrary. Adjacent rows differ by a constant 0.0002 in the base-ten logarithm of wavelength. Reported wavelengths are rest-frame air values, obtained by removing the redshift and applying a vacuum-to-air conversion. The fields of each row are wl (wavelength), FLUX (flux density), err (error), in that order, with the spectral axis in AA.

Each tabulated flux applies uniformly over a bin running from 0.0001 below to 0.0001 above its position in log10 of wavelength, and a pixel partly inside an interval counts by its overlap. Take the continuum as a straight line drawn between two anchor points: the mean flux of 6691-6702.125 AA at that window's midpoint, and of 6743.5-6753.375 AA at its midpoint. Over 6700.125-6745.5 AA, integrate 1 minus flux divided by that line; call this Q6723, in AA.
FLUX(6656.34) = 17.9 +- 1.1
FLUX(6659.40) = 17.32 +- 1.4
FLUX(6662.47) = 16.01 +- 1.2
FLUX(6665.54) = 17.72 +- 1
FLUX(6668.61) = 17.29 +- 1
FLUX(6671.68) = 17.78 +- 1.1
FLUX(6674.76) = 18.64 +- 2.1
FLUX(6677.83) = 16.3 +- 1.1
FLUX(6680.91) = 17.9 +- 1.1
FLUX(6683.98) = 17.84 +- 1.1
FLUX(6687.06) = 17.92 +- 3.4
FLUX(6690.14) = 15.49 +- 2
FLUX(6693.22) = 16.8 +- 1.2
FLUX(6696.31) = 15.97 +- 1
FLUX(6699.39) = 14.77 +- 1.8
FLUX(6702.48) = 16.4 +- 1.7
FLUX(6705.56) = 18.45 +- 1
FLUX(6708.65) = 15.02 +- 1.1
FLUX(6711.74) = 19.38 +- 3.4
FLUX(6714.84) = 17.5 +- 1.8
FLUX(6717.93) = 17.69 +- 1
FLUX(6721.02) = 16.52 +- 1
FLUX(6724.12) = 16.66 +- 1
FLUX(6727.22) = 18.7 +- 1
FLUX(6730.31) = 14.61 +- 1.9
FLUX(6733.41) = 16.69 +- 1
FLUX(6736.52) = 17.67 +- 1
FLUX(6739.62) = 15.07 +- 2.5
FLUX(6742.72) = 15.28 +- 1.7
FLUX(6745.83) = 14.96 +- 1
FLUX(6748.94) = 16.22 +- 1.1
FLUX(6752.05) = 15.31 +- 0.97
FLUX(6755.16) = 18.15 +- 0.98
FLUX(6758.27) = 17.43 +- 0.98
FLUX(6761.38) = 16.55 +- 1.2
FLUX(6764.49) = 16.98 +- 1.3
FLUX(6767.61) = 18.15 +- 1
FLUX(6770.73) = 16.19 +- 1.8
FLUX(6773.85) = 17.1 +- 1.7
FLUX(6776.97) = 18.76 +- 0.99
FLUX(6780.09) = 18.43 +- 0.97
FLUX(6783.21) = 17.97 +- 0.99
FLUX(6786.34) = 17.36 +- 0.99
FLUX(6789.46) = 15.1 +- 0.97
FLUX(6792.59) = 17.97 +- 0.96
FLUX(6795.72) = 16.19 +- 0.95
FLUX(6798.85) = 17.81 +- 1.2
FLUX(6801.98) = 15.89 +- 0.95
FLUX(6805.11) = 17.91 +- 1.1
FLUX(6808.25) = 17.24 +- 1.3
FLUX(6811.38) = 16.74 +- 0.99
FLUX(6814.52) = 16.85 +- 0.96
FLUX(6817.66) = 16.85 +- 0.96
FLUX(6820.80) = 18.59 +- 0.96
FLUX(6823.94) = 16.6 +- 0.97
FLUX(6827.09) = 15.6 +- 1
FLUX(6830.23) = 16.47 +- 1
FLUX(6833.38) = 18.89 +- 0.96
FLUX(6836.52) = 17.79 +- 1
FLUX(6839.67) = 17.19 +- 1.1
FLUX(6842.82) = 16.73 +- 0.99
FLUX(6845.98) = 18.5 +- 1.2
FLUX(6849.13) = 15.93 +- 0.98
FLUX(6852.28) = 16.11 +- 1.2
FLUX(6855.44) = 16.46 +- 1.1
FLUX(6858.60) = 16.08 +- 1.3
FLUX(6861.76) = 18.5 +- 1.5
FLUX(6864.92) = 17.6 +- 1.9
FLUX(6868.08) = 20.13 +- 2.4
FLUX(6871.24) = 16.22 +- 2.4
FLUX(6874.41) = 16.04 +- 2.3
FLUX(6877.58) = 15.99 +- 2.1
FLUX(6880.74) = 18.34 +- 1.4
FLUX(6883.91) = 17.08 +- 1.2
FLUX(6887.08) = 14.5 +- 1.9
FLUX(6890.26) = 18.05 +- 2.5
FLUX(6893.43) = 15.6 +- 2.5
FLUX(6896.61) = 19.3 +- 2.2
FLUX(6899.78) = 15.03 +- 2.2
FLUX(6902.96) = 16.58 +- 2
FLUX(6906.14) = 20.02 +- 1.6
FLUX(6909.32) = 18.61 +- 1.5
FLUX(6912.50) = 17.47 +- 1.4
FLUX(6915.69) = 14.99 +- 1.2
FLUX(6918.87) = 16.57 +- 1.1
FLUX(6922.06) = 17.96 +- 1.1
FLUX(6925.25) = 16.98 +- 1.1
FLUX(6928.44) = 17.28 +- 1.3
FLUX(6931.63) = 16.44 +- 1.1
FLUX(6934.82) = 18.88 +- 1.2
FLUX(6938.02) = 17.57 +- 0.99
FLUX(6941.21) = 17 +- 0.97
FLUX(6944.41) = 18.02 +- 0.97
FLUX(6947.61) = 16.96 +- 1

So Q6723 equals -3.1 AA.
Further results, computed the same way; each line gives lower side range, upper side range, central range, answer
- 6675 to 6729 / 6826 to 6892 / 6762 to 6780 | -0.4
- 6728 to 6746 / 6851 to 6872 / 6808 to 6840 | -0.5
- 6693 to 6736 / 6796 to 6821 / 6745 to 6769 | 0.3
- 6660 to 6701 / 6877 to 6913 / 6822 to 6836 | 0.1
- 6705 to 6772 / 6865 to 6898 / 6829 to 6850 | -0.5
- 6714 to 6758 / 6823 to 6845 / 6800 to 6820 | -0.1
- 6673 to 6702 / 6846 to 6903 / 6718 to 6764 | 1.1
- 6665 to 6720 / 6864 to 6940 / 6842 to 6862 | 0.5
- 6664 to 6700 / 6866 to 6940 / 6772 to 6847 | -0.4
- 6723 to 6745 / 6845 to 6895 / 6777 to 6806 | -1.2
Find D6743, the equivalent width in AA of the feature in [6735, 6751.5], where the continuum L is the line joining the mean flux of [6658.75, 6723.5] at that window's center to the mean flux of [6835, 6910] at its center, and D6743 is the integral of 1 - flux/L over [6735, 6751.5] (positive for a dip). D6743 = 1.2 AA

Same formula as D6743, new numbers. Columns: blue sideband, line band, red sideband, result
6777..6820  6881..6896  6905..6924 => 0.7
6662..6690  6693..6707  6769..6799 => 0.8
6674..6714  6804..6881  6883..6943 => -0.2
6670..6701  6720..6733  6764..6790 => 0.4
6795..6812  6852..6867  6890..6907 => 0.0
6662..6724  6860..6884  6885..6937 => -0.5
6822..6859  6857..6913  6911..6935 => -1.1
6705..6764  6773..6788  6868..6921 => -1.0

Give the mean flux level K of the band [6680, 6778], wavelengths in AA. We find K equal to 16.8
